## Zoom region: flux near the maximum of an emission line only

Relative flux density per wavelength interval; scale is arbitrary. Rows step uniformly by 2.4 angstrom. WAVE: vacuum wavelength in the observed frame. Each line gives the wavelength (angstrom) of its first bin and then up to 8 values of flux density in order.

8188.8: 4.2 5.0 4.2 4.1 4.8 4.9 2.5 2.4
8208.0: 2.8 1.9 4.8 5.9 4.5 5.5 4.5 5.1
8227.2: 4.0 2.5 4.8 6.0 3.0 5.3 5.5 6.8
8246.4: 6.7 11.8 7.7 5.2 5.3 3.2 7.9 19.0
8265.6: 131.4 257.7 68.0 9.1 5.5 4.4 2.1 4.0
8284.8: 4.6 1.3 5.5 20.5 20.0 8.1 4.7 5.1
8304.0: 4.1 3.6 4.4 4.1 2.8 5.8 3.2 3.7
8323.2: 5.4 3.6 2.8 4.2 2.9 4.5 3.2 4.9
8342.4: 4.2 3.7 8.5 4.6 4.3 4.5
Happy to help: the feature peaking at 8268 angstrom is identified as H-alpha 6563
